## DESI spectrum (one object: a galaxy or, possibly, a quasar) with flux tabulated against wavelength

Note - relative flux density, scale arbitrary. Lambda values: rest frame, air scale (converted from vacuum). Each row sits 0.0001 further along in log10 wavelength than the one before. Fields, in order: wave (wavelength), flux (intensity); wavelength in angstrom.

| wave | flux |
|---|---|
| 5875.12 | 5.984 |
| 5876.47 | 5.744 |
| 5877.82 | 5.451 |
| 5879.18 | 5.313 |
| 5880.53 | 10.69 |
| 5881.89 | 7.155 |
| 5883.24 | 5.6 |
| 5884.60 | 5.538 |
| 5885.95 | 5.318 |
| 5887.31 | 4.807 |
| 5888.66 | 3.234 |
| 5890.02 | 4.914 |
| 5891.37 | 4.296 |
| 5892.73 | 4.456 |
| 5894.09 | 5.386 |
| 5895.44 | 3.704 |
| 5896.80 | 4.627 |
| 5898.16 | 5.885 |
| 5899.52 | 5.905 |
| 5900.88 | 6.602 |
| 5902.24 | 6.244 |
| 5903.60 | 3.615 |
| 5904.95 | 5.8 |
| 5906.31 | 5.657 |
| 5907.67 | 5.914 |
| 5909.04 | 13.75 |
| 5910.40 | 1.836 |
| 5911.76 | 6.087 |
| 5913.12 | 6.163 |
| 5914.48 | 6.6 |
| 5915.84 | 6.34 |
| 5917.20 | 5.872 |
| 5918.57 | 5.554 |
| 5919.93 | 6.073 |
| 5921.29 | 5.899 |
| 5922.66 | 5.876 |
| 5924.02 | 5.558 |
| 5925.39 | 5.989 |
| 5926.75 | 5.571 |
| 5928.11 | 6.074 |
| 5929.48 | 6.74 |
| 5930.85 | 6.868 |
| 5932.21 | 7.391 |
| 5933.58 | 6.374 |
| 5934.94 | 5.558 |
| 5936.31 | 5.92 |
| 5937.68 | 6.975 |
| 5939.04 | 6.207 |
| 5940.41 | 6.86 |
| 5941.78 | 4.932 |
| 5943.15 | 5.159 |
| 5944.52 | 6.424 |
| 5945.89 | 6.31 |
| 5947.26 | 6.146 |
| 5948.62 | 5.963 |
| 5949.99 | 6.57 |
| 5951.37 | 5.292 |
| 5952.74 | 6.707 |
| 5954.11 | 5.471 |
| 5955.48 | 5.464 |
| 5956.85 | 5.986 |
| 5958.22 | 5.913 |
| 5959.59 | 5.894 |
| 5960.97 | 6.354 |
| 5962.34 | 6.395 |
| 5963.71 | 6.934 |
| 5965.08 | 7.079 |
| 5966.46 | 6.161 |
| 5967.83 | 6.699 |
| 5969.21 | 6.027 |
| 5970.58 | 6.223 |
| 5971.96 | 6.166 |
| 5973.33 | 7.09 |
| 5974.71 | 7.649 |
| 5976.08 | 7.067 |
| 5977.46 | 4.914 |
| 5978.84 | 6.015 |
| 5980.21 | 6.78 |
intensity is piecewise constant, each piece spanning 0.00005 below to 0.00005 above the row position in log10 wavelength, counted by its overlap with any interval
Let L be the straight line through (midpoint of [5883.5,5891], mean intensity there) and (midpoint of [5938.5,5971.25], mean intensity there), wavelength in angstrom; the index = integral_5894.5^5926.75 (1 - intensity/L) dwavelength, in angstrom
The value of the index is -3.8 angstrom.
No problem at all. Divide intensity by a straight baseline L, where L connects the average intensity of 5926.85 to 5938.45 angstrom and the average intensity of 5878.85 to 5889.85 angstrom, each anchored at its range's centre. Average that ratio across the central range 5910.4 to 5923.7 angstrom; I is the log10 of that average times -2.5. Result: 0.081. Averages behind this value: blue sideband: 5.93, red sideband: 6.44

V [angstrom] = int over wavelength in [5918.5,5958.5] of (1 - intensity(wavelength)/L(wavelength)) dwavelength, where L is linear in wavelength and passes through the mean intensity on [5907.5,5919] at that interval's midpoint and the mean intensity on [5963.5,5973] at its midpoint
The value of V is 2.6 angstrom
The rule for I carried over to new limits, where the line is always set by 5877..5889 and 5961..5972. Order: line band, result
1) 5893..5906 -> 0.15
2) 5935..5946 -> 0.05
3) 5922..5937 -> 0.01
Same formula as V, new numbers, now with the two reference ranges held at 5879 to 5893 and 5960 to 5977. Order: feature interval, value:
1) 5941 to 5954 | 0.9 angstrom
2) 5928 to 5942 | -0.5 angstrom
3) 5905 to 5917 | -1.1 angstrom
